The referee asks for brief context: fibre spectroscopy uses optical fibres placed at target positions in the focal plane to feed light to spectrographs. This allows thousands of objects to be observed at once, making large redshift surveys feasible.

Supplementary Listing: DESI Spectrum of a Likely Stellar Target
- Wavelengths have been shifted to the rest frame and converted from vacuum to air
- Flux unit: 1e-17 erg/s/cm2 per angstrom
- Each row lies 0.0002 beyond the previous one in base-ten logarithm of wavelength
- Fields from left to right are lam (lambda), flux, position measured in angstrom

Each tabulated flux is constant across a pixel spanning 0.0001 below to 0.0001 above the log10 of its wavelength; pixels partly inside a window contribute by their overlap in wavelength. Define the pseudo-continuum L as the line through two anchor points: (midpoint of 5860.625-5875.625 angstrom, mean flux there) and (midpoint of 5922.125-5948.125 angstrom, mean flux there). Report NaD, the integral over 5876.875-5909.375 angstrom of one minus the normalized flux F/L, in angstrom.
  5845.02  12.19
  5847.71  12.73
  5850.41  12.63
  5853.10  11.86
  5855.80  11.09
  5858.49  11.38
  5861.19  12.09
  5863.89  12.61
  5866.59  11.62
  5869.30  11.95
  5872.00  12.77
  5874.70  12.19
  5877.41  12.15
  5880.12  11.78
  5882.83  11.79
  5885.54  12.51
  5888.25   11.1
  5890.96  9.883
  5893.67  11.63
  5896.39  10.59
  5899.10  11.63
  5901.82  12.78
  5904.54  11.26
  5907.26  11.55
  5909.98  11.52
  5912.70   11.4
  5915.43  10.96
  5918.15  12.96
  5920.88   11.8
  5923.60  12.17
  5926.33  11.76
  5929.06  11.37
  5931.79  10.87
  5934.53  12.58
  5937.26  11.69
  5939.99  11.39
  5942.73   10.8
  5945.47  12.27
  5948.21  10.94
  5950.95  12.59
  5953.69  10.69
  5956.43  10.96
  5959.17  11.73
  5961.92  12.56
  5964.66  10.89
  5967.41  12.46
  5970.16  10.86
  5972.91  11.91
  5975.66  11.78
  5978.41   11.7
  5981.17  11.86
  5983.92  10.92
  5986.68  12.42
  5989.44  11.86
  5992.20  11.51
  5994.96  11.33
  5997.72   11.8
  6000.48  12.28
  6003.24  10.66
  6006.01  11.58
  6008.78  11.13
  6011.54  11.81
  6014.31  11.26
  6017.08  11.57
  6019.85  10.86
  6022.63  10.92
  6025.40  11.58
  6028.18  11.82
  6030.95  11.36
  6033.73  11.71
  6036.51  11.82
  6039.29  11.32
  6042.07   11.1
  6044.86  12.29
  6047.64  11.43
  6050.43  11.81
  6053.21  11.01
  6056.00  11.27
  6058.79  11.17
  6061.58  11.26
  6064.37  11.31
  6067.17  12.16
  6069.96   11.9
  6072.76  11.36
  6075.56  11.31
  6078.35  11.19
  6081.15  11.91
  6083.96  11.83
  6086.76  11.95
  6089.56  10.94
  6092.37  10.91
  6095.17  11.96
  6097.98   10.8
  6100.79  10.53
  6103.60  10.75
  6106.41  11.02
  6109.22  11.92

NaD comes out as 1.2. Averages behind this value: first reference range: 12.2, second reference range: 11.6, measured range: 11.5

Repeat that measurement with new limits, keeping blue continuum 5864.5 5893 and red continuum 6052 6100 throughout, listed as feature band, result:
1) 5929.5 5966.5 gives 0.4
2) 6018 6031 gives 0.2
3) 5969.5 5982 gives -0.1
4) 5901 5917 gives 0.2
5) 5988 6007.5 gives 0.0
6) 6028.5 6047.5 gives -0.2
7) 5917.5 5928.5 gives -0.3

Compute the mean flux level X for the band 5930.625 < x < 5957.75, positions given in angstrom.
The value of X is 11.5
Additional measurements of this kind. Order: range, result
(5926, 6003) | 11.6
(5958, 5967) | 11.8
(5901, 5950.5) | 11.7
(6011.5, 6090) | 11.5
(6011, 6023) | 11.3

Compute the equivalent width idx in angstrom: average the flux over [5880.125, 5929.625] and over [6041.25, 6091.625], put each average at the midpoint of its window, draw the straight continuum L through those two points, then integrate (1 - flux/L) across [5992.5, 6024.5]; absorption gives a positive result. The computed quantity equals 0.42 angstrom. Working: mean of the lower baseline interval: 11.6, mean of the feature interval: 11.4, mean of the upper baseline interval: 11.5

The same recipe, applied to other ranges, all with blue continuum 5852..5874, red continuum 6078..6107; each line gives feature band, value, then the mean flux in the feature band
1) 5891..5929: 0.56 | 11.6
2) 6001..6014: 0.17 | 11.4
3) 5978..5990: -0.18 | 11.7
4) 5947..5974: 0.20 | 11.6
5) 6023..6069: -0.48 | 11.5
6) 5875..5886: -0.14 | 12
